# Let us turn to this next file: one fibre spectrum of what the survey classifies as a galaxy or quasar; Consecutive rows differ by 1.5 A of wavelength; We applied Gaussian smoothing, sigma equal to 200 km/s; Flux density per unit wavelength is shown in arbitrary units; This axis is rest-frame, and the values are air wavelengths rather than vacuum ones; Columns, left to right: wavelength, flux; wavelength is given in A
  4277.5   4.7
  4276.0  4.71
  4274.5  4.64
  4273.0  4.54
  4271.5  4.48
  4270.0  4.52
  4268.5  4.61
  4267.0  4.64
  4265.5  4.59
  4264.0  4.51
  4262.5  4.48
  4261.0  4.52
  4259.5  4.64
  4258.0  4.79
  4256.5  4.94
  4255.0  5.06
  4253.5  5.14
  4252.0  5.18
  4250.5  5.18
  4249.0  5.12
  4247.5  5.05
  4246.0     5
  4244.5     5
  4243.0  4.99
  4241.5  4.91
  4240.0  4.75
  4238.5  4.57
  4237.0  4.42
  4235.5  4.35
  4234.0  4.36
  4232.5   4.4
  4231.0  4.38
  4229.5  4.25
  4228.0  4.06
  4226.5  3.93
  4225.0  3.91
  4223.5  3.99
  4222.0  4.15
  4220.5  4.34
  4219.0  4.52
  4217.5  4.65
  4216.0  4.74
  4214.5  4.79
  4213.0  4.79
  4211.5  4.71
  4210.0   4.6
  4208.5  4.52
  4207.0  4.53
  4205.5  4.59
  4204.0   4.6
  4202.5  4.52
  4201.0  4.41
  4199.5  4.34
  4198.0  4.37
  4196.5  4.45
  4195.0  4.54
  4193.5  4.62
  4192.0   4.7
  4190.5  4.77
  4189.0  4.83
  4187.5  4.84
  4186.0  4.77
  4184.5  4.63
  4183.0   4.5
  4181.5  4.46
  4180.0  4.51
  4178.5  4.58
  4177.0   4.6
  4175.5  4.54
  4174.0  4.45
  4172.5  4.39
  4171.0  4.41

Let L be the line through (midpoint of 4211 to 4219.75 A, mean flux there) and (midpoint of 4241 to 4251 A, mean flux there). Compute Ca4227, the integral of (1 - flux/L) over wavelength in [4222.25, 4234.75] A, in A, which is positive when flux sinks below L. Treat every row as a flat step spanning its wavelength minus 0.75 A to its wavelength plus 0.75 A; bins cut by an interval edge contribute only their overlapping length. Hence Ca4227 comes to 1.77 A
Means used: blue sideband 4.7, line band 4.16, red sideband 5.04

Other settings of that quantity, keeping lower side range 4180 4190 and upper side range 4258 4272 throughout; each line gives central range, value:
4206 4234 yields 1.3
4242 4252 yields -1.0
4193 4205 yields 0.4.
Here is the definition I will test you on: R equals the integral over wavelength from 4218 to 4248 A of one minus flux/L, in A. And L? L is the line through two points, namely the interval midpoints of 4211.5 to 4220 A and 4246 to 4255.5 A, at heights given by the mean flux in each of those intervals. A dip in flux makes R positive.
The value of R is 2.7 A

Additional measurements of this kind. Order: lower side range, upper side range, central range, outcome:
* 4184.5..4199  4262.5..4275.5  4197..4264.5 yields 0.1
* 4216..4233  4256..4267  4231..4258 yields -2.3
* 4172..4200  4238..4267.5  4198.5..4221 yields 0.5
